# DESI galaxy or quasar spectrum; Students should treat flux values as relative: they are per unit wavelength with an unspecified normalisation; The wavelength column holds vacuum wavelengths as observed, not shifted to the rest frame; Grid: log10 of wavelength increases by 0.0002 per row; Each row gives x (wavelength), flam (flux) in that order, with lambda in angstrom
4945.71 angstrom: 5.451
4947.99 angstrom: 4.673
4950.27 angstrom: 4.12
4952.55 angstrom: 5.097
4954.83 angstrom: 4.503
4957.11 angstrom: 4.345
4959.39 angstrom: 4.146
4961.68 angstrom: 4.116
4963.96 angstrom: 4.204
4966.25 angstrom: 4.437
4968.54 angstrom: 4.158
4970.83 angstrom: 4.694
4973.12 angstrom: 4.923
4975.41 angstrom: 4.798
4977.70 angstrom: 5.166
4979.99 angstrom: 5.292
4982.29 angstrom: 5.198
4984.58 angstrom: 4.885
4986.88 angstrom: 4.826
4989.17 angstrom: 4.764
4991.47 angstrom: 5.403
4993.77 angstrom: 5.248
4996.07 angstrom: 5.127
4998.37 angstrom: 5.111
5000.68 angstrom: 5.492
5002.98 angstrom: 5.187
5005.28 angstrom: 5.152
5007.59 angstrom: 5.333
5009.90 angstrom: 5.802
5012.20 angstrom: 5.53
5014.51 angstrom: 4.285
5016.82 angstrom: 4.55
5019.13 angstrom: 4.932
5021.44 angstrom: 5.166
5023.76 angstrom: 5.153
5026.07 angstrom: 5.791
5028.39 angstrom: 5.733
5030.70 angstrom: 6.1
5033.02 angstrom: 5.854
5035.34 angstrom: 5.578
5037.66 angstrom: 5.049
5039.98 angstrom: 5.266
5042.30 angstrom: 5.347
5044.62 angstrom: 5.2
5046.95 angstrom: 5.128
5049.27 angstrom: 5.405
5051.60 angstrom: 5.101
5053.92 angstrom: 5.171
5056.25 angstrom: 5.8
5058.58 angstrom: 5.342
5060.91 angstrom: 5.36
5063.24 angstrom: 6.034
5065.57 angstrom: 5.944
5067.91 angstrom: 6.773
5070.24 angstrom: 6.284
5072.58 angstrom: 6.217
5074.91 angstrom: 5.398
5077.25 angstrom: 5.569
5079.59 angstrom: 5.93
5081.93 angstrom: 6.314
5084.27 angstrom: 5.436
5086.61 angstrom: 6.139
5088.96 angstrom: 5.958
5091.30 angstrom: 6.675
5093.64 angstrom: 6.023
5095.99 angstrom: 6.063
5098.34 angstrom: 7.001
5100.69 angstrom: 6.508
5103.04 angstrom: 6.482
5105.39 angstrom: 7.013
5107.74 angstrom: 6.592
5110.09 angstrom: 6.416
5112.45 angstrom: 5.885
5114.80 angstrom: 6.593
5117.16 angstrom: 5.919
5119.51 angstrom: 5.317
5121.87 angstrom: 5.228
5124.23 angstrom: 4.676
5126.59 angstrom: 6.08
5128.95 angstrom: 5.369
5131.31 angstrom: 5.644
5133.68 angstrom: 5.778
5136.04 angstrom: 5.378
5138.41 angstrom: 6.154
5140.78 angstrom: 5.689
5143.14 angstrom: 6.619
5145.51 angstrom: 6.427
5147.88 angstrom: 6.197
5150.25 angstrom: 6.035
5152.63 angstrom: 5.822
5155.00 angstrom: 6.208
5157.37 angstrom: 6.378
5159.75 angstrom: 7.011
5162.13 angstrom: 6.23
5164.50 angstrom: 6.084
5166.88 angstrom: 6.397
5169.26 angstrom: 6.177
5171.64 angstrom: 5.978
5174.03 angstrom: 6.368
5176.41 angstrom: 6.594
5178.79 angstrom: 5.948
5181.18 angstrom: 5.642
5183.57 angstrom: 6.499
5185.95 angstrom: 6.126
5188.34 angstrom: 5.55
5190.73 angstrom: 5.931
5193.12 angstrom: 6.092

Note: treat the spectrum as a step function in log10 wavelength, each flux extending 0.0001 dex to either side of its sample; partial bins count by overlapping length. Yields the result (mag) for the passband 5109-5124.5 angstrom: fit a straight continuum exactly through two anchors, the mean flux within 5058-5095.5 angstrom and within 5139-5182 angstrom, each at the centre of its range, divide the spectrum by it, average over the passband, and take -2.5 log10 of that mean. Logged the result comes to 0.06 mag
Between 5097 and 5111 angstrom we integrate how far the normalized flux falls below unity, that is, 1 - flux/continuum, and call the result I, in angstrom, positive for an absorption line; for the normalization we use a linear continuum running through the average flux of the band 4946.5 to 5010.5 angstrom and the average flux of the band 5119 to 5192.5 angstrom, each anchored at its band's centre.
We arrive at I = -2.5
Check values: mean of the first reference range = 4.86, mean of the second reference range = 5.99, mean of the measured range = 6.67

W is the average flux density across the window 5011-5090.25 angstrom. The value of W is 5.56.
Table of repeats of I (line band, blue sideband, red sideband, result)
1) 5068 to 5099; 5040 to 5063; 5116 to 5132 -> -4.0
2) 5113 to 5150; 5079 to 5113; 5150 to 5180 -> 2.8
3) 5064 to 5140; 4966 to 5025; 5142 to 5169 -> -2.0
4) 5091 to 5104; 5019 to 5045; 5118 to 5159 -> -1.7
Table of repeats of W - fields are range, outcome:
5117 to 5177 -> 5.99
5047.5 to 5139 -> 5.92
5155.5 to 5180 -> 6.31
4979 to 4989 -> 5.02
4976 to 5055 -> 5.24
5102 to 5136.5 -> 5.9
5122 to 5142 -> 5.58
